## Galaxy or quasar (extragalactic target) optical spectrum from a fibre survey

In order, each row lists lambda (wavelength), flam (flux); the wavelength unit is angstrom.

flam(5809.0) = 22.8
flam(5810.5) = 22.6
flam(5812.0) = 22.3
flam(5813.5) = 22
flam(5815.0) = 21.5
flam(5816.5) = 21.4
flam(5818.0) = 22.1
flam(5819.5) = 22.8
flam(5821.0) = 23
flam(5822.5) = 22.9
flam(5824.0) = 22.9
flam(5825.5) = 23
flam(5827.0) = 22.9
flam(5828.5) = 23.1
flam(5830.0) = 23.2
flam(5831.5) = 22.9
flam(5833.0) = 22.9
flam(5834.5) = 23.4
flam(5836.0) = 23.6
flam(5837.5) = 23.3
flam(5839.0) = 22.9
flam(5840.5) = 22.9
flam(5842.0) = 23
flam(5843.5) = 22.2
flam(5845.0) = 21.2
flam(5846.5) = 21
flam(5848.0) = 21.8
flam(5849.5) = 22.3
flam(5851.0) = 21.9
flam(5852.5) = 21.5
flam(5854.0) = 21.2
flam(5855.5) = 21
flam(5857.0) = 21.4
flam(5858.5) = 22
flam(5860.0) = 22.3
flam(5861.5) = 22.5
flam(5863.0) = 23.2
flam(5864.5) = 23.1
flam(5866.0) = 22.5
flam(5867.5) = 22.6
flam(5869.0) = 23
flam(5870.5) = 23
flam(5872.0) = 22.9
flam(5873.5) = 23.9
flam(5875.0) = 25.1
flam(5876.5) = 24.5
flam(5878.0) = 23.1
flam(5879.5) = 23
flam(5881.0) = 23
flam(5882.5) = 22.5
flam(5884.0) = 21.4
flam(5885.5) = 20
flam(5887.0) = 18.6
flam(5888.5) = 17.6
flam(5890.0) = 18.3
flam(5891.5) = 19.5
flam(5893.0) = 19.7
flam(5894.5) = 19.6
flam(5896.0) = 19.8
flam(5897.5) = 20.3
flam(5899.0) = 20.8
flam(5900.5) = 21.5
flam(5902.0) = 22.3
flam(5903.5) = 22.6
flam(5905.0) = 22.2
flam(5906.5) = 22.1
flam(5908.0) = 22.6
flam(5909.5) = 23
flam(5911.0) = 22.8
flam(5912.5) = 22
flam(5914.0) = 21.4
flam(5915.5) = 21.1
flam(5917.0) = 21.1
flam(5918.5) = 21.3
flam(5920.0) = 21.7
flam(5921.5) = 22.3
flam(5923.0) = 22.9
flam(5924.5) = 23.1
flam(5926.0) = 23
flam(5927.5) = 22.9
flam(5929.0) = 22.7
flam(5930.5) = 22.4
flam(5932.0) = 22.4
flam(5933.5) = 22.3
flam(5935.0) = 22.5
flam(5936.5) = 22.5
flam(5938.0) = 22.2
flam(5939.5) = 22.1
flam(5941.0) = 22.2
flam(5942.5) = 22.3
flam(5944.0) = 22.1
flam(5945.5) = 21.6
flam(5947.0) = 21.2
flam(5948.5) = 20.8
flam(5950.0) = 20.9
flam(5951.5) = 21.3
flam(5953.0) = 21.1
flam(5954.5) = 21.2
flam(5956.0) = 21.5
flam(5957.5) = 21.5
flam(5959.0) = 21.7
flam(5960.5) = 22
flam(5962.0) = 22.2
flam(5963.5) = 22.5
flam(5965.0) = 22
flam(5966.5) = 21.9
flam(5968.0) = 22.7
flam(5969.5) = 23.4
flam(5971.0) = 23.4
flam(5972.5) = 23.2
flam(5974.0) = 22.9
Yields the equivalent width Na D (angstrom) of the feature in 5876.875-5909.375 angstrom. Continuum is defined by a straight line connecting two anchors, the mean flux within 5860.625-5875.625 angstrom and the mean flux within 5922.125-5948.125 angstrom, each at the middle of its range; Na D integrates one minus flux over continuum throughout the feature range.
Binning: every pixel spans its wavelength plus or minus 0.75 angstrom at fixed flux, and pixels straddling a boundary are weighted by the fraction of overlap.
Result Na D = 2.6 angstrom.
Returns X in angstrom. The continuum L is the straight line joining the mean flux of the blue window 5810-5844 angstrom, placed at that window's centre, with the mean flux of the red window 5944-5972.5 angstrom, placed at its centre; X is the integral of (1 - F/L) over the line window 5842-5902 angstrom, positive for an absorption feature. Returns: 2.0 angstrom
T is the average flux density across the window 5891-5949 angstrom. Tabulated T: 21.8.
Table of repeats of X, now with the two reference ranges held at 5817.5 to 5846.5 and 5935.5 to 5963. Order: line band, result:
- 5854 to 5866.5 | 0.20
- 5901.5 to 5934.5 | -0.43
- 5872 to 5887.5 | -0.16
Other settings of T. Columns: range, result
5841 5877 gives 22.5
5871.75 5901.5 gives 21.2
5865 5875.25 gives 23.2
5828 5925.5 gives 22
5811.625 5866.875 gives 22.4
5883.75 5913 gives 20.8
